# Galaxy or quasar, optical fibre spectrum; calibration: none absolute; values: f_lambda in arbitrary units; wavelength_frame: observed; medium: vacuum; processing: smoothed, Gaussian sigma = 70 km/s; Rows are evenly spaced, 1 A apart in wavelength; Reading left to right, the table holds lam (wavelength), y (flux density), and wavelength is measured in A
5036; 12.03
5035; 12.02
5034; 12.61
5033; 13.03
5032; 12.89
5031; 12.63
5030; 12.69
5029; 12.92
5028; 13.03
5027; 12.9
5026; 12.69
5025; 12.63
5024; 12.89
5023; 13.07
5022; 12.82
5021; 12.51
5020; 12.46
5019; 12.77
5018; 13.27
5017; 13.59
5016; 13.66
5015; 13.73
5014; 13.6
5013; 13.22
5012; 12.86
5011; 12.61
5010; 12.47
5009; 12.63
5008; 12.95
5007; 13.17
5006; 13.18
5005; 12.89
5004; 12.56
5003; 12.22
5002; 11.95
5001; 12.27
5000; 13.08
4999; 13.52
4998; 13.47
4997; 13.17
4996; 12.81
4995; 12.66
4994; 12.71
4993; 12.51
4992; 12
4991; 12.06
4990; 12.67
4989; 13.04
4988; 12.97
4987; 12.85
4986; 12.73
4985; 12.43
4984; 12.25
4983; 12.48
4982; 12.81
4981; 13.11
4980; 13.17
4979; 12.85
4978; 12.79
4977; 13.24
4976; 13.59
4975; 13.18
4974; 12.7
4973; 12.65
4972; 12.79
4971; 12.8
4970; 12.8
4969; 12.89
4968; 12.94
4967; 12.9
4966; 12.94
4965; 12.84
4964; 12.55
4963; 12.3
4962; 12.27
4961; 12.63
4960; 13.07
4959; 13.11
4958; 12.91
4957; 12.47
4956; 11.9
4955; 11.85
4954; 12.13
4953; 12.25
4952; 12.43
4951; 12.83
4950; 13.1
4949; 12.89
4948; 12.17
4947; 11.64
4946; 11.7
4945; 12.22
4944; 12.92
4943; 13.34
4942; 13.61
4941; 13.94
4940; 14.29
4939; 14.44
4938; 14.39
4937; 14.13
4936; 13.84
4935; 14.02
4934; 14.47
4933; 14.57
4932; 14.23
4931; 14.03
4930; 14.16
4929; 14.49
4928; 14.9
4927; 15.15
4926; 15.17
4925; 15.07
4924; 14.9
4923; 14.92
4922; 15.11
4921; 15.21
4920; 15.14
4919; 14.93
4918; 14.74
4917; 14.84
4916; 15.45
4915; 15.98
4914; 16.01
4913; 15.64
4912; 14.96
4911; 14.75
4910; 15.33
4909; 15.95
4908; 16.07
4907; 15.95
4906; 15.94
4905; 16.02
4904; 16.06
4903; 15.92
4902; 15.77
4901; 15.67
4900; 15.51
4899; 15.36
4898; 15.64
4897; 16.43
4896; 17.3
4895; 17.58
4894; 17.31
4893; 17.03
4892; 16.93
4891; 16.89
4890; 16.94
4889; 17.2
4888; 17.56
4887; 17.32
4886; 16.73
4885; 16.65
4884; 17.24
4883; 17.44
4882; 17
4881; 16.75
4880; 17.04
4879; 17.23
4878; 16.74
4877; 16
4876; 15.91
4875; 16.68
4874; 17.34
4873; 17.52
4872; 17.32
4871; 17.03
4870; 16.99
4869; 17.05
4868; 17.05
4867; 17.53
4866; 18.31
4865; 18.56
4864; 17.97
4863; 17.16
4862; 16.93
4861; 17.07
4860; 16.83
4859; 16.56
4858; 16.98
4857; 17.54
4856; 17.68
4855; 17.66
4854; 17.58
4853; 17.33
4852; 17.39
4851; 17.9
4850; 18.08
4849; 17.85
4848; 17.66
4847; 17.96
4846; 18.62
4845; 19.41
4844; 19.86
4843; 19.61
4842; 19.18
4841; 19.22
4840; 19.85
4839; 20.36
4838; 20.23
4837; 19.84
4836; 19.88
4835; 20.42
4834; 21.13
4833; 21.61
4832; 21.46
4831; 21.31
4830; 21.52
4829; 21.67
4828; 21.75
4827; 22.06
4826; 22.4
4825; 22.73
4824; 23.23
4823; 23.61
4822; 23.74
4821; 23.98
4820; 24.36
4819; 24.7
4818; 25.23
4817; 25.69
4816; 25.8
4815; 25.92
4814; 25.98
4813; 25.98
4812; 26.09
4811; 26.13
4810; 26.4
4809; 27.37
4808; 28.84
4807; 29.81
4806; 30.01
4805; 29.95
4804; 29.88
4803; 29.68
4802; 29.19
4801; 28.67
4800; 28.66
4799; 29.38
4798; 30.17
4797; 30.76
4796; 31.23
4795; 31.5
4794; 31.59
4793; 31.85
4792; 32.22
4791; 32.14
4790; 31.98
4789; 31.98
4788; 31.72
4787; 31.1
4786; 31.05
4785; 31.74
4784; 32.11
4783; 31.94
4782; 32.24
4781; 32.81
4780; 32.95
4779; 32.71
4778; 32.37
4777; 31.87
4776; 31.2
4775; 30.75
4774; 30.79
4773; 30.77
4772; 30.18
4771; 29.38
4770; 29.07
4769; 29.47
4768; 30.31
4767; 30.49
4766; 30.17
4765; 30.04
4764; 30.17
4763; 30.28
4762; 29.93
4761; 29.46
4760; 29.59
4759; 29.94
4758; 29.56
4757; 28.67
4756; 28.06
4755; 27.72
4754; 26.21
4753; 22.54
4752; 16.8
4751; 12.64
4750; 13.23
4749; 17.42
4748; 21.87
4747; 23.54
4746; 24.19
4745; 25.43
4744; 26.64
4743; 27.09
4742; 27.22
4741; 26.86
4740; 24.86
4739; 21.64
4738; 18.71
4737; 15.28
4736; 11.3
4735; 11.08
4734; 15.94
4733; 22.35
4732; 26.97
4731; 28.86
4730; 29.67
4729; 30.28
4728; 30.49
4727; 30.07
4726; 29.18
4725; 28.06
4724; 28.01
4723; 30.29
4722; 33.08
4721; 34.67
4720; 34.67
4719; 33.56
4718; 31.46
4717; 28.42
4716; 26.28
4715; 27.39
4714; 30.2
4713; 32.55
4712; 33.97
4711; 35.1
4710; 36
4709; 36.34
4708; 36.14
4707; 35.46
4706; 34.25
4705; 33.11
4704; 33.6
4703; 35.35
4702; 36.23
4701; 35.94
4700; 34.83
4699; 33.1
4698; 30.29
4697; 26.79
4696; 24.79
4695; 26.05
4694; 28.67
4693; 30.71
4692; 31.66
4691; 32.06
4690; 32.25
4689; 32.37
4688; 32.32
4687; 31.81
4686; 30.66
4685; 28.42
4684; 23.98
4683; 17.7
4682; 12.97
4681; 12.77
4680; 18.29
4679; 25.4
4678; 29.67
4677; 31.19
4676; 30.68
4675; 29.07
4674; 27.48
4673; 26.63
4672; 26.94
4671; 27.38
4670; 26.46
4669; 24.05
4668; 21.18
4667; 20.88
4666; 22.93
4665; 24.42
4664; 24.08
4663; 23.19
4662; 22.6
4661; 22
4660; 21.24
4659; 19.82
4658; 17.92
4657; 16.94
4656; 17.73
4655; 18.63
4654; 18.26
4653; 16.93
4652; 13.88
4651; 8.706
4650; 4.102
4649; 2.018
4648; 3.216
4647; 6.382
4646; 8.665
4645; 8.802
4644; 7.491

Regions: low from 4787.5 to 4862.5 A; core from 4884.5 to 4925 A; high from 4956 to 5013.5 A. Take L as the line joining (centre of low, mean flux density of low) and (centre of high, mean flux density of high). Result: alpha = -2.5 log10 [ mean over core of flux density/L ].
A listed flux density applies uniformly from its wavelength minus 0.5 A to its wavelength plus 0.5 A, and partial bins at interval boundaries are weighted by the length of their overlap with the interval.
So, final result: 0.14 mag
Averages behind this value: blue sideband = 23.7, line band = 16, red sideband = 12.8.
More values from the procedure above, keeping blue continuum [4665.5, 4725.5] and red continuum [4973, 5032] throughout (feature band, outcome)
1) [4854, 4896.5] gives 0.15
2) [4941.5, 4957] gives 0.25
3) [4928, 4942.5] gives 0.16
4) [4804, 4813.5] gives -0.20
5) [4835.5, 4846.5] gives 0.10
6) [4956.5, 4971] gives 0.17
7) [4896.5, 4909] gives 0.15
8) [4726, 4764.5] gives 0.10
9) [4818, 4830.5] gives -0.03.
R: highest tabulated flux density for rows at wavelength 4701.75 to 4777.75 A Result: 36.34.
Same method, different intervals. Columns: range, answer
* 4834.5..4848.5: 20.42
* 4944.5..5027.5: 13.73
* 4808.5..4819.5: 27.37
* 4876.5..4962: 17.58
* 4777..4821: 32.95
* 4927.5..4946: 14.9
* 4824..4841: 23.23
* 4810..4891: 26.4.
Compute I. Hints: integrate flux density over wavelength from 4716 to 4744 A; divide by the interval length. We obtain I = 26.3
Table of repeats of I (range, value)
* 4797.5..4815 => 28.3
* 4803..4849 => 23.2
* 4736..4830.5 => 27.3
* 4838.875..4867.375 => 18.1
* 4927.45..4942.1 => 14.3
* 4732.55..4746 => 21.2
